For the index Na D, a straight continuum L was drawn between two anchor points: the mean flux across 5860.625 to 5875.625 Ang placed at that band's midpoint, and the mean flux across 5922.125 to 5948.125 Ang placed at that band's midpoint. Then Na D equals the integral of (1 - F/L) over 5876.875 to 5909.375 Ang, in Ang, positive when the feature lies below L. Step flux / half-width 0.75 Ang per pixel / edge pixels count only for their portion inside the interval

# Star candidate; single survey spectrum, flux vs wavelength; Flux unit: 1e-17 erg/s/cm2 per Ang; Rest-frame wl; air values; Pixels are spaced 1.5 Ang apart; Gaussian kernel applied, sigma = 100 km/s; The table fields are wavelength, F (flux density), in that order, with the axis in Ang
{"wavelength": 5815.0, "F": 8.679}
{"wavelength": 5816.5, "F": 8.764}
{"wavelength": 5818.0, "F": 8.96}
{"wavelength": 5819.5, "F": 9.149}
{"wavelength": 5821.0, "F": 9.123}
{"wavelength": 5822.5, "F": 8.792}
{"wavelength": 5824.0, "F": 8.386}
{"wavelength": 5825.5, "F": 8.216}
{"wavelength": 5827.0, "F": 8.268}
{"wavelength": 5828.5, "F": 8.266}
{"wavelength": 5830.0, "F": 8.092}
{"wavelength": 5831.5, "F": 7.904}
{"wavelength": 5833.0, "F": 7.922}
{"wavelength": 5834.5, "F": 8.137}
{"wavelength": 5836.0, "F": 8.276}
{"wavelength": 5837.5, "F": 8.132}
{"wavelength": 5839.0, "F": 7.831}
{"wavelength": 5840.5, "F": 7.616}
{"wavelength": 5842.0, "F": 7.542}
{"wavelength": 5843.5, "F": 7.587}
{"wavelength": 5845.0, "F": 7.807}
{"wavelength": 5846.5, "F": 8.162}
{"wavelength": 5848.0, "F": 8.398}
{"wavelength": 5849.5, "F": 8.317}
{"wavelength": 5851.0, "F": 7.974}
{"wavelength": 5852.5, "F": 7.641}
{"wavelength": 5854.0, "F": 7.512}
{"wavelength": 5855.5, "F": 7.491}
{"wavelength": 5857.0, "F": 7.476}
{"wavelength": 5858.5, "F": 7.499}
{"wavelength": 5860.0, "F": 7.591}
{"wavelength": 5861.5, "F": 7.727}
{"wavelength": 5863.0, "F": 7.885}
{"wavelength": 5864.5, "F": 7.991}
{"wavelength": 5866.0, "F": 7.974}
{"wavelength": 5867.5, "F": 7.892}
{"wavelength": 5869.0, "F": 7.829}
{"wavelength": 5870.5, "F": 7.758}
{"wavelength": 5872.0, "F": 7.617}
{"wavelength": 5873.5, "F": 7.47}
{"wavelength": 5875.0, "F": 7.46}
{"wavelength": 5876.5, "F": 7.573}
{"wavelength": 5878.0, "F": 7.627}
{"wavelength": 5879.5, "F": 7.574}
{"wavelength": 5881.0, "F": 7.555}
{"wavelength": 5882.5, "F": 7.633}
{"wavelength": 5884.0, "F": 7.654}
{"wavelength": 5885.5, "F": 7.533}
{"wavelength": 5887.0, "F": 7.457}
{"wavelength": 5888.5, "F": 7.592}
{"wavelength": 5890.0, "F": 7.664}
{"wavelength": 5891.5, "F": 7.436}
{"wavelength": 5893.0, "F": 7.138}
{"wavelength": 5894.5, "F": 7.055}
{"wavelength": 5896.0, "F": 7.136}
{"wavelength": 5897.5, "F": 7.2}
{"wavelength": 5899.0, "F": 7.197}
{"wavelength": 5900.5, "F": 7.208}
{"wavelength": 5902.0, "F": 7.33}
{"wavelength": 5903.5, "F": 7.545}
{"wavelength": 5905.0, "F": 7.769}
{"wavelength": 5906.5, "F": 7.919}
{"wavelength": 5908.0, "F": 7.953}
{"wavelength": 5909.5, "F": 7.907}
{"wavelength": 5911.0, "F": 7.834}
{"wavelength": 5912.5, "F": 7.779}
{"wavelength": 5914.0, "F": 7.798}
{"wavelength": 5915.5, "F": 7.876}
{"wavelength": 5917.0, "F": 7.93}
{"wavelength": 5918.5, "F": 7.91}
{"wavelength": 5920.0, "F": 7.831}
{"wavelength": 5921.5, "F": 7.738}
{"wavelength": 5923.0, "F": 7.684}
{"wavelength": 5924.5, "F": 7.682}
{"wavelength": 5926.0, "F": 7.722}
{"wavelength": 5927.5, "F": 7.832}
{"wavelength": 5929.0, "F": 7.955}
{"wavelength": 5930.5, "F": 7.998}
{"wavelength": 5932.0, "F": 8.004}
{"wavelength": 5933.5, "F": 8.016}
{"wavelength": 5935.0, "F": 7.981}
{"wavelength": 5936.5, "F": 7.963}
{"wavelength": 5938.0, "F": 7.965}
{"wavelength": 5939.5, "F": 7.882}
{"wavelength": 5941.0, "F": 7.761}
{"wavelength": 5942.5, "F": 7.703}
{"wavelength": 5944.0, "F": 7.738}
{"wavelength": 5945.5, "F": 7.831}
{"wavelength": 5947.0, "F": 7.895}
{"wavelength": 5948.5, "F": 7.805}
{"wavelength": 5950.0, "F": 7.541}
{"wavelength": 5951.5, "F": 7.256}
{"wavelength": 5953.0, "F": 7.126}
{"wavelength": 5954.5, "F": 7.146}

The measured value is 1.3 Ang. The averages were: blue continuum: 7.76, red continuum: 7.86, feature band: 7.49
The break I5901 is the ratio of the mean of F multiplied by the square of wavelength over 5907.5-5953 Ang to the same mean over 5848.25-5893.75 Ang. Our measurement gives 1.04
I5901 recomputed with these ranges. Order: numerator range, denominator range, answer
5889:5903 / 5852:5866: 0.96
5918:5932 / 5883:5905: 1.07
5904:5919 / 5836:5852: 1.01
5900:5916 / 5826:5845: 0.99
